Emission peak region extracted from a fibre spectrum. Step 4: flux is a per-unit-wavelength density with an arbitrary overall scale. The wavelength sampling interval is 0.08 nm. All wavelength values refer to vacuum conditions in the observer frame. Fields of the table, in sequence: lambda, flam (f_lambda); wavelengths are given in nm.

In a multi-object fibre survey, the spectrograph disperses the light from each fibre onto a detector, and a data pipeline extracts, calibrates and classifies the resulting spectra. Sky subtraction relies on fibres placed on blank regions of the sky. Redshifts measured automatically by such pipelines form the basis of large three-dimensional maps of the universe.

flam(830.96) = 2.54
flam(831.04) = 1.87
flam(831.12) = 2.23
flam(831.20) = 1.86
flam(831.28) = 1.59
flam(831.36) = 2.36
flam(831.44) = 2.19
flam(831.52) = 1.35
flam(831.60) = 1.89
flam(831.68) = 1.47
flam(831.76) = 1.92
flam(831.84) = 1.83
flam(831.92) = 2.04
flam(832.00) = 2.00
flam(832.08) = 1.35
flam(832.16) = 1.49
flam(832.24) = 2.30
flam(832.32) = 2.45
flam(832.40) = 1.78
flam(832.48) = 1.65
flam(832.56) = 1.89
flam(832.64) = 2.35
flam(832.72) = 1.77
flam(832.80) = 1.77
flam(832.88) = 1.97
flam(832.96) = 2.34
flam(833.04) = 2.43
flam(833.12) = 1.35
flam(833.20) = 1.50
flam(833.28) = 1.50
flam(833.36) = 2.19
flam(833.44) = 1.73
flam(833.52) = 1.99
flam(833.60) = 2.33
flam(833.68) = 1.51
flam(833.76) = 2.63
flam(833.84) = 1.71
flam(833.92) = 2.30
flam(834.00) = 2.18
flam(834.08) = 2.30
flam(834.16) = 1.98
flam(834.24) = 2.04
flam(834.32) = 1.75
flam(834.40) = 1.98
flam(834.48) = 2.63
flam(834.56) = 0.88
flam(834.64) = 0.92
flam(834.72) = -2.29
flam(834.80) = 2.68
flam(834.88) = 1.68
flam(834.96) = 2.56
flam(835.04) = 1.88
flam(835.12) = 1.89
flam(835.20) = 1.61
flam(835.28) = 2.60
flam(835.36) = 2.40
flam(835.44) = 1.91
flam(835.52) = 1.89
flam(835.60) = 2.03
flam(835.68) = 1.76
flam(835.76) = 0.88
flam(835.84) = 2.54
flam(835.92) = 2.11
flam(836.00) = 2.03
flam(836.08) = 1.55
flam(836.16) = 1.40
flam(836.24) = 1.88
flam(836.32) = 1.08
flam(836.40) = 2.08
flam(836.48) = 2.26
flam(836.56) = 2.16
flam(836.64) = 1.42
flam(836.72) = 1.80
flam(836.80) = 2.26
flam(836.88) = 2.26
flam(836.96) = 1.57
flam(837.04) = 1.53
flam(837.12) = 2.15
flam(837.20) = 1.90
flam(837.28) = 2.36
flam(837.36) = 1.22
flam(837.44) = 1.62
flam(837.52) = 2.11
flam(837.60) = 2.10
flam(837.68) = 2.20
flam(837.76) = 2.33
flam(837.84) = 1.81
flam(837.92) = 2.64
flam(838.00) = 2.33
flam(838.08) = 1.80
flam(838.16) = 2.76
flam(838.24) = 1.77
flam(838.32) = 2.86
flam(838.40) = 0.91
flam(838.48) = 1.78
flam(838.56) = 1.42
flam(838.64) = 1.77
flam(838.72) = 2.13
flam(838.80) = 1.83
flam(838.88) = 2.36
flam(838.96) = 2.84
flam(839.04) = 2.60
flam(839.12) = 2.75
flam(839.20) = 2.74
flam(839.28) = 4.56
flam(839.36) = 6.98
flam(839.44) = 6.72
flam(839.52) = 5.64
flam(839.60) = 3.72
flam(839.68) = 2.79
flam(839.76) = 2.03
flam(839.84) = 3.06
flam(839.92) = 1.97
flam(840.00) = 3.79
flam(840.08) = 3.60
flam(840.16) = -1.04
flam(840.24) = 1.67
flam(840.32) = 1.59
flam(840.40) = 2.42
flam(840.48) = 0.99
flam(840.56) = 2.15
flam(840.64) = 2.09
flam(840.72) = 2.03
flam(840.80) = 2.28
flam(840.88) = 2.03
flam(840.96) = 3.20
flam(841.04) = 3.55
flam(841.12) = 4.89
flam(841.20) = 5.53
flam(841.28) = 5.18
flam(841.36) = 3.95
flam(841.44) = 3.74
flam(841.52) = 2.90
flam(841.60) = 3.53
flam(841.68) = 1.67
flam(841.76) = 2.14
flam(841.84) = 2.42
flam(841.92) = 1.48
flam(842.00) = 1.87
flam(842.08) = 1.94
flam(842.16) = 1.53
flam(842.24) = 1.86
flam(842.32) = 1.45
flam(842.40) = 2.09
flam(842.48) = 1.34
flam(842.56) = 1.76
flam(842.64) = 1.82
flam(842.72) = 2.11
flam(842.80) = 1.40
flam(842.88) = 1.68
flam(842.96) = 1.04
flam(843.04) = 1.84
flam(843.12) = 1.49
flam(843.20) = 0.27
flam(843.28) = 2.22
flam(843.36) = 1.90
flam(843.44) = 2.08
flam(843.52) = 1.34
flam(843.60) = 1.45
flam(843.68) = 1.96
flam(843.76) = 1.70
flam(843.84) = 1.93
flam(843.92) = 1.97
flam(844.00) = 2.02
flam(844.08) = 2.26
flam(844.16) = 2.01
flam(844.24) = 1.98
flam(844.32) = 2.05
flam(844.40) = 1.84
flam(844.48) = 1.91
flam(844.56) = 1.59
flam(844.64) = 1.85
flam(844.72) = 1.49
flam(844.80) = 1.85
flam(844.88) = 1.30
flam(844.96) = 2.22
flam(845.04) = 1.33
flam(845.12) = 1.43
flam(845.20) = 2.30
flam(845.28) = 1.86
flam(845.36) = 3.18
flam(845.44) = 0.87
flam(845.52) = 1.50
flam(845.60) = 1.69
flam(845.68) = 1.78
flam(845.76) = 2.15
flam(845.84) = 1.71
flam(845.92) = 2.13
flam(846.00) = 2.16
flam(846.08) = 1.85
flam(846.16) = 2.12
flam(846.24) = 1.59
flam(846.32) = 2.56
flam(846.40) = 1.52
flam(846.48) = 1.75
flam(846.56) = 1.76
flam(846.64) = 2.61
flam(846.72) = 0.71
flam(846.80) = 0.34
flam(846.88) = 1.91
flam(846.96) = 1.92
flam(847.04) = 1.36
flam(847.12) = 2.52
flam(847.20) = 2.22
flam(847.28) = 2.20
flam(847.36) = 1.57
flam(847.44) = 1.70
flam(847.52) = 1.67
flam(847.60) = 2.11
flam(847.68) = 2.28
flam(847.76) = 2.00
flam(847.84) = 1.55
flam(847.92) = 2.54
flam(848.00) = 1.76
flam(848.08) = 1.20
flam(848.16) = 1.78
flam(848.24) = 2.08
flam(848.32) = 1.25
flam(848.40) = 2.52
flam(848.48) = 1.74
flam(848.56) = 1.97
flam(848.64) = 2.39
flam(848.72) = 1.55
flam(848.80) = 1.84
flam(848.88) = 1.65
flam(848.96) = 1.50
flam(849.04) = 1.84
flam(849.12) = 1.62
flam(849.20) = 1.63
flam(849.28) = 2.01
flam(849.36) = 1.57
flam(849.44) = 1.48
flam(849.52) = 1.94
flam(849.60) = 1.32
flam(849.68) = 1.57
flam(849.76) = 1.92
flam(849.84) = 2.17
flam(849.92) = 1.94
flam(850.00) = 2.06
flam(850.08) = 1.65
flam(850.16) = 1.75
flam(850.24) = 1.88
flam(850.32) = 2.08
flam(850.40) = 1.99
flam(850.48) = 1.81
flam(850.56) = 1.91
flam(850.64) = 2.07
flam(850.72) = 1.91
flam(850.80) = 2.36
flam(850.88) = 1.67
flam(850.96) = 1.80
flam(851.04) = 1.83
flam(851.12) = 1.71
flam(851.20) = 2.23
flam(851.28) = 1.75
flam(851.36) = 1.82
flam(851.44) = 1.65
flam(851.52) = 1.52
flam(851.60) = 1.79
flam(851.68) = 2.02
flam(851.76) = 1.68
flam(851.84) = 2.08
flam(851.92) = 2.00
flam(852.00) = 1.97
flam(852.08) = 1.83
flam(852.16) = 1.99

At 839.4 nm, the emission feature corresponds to [S II] 6716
